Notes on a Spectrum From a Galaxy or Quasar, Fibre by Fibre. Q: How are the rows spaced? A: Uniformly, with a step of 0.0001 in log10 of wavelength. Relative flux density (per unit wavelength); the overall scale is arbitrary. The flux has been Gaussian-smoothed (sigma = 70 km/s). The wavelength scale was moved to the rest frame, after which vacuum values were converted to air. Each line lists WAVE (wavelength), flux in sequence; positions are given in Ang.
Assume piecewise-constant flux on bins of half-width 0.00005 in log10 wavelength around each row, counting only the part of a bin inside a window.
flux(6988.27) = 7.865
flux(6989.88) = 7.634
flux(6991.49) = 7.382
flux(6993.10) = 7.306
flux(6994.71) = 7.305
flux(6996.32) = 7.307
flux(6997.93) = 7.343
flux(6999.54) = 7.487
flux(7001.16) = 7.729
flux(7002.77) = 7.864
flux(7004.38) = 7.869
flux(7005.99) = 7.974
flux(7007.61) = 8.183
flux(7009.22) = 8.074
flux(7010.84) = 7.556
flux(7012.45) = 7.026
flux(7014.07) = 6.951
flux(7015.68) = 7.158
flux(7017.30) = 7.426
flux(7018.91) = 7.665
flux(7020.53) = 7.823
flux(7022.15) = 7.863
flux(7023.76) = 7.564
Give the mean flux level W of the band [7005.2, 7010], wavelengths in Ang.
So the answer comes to 8.07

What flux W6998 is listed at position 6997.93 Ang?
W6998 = 7.343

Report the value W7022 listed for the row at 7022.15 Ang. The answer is 7.863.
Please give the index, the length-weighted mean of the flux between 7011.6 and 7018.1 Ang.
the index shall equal 7.14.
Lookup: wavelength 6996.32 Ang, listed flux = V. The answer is 7.307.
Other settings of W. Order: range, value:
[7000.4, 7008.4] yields 7.93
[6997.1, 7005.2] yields 7.66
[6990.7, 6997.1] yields 7.33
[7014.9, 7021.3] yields 7.52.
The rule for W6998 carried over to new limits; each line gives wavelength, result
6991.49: 7.382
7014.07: 6.951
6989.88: 7.634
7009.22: 8.074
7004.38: 7.869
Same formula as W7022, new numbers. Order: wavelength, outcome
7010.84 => 7.556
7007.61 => 8.183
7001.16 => 7.729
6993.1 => 7.306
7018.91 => 7.665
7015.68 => 7.158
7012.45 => 7.026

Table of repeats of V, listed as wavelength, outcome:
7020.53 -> 7.823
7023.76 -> 7.564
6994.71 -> 7.305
